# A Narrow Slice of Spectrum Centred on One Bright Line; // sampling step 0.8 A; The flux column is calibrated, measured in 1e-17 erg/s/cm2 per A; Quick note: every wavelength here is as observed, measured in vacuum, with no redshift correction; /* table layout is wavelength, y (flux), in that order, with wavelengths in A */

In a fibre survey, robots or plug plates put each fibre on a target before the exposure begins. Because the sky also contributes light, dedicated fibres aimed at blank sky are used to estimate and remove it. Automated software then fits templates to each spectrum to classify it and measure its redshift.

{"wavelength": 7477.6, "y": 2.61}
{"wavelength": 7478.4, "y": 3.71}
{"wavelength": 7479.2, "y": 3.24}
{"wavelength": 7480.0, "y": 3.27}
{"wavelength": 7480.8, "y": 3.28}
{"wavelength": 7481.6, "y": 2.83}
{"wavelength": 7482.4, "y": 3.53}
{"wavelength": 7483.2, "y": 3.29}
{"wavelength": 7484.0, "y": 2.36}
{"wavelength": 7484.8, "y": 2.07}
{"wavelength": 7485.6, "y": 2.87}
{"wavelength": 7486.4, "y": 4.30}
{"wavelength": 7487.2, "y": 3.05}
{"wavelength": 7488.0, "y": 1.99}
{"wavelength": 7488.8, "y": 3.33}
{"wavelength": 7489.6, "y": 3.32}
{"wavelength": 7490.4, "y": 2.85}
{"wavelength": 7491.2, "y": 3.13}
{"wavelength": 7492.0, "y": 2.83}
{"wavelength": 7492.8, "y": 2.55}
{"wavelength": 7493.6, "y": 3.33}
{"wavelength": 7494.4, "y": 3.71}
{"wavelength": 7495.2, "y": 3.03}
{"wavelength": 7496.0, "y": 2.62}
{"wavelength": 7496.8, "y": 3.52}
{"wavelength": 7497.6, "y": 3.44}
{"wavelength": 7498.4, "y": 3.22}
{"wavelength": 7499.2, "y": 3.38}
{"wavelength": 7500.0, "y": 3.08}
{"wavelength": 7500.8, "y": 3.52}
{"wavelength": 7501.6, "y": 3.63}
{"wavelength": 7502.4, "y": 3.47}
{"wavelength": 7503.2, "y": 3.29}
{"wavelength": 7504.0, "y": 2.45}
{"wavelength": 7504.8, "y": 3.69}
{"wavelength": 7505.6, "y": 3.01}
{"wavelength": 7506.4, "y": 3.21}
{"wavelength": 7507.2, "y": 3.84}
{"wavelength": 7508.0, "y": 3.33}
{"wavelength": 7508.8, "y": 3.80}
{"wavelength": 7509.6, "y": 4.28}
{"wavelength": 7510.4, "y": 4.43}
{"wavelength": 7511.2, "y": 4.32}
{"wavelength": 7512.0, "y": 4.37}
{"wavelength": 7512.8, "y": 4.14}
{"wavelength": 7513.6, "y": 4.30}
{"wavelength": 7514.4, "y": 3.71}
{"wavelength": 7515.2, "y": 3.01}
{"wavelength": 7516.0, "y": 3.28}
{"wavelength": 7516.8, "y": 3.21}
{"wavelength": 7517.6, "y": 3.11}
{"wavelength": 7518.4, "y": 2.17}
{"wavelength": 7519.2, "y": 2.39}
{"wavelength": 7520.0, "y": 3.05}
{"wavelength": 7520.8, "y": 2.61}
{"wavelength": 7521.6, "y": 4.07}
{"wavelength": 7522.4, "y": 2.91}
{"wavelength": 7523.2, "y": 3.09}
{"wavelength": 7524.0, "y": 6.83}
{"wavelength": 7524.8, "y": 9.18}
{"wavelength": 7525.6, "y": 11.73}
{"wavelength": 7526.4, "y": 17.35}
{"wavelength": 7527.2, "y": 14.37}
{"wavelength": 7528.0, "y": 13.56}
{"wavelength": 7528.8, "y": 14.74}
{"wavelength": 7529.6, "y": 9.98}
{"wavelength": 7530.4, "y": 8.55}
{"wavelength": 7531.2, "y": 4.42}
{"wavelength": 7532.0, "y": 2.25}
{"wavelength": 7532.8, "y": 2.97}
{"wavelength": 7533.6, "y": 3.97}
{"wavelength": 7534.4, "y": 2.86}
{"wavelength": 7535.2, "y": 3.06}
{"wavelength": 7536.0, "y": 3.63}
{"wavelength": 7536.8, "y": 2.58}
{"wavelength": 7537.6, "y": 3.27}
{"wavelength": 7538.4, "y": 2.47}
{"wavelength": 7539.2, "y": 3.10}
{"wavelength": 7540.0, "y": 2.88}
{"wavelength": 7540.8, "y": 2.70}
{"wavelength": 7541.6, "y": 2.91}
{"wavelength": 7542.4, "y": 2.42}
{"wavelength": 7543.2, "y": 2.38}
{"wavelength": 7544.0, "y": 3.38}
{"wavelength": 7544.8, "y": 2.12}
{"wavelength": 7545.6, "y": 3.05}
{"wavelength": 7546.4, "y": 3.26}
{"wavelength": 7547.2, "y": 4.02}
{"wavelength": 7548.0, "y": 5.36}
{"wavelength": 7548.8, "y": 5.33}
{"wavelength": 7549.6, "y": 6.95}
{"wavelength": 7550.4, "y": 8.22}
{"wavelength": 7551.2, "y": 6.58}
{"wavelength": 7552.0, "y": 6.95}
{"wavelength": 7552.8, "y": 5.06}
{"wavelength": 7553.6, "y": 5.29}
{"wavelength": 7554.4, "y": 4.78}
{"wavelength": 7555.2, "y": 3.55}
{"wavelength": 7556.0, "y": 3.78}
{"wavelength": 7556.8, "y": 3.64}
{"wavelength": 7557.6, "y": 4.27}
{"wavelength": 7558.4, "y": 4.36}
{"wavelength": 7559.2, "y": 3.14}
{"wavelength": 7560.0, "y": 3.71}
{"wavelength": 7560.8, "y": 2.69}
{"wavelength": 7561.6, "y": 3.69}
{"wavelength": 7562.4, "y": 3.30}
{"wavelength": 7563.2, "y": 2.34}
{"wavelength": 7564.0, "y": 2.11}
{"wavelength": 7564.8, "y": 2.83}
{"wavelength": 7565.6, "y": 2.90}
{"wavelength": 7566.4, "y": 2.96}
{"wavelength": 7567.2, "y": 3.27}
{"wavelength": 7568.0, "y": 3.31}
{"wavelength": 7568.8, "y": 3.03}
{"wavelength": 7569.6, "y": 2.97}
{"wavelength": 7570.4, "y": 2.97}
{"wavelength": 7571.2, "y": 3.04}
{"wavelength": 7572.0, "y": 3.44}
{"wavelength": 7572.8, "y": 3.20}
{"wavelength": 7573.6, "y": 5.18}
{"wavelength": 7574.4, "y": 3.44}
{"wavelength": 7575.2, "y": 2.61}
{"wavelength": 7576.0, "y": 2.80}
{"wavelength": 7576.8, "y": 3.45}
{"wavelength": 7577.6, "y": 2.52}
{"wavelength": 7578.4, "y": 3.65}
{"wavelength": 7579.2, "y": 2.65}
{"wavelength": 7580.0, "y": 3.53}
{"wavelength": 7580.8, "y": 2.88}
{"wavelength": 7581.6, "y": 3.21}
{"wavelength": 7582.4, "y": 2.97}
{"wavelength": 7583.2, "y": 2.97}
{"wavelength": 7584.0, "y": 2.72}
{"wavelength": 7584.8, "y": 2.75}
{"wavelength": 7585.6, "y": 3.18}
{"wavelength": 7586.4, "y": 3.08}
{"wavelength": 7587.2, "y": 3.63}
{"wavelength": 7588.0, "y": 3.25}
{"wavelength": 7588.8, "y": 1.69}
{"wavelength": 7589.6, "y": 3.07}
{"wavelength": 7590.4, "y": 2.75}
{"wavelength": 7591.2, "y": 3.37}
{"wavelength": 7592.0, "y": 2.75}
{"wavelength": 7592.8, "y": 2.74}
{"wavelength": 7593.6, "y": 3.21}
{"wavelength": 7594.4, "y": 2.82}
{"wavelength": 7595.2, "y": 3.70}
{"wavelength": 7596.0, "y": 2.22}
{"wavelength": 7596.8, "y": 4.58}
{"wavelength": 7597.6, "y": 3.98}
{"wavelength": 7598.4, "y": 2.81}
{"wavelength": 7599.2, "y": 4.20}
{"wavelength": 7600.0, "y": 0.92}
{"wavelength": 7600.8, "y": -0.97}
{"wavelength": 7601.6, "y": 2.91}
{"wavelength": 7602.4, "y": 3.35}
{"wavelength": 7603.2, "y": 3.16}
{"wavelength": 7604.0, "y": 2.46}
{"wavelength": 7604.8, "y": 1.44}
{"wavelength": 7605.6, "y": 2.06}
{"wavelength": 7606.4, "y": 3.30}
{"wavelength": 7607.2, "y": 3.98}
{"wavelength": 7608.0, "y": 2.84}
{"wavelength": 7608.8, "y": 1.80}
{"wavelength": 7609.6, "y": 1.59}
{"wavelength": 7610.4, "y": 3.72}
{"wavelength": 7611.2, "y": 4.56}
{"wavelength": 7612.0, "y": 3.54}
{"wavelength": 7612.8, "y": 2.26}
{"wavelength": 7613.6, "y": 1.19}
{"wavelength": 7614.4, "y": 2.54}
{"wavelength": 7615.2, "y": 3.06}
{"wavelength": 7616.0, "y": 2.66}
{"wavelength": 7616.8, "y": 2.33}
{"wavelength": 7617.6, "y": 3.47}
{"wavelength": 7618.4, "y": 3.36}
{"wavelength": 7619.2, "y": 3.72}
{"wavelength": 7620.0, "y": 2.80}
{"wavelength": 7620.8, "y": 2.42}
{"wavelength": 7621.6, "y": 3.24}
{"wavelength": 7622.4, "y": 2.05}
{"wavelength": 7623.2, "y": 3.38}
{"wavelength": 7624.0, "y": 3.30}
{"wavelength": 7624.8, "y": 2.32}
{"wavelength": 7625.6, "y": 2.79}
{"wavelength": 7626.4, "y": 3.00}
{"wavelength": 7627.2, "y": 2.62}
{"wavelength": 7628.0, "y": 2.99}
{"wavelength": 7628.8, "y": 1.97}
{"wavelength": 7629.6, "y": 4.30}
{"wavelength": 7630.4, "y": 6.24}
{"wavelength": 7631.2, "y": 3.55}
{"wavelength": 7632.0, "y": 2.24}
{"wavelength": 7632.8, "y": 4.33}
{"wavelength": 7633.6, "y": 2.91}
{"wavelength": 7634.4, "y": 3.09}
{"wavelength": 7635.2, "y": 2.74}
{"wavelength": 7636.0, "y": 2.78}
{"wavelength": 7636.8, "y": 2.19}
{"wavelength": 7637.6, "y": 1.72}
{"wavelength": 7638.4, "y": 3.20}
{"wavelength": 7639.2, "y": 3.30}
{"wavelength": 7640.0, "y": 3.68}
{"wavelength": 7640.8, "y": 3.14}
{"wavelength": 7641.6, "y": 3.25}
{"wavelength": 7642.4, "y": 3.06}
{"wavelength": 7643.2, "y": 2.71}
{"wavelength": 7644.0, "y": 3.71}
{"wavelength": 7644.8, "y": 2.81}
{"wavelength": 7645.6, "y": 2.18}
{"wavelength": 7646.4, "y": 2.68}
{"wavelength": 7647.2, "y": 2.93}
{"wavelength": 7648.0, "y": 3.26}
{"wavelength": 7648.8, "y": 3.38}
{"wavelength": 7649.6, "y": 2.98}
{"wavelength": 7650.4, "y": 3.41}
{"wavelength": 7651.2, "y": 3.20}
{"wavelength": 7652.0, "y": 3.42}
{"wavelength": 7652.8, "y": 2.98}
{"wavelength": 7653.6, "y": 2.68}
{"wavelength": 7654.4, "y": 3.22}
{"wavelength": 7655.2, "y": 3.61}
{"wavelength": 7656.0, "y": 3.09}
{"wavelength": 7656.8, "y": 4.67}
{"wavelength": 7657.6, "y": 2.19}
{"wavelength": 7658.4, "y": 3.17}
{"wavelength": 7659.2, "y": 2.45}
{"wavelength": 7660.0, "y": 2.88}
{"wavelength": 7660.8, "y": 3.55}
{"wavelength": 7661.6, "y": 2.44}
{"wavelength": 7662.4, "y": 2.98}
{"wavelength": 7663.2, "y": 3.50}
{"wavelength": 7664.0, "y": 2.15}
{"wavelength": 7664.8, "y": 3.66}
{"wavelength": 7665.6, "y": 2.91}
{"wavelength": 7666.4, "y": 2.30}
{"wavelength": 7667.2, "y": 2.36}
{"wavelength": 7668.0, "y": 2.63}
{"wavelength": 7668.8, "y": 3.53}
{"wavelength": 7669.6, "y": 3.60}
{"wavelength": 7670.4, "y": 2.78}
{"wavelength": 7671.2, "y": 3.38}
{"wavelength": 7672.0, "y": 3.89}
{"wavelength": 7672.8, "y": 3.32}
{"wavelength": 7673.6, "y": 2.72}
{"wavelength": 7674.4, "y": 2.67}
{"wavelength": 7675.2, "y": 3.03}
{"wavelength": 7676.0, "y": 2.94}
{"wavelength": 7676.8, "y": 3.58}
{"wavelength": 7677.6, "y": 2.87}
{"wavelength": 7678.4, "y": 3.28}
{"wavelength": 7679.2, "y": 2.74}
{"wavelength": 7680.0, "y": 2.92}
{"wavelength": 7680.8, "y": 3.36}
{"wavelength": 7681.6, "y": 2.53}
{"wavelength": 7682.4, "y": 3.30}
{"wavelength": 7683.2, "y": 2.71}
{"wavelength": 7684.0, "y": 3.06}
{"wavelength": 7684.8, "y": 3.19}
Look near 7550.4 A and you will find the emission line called [N II]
